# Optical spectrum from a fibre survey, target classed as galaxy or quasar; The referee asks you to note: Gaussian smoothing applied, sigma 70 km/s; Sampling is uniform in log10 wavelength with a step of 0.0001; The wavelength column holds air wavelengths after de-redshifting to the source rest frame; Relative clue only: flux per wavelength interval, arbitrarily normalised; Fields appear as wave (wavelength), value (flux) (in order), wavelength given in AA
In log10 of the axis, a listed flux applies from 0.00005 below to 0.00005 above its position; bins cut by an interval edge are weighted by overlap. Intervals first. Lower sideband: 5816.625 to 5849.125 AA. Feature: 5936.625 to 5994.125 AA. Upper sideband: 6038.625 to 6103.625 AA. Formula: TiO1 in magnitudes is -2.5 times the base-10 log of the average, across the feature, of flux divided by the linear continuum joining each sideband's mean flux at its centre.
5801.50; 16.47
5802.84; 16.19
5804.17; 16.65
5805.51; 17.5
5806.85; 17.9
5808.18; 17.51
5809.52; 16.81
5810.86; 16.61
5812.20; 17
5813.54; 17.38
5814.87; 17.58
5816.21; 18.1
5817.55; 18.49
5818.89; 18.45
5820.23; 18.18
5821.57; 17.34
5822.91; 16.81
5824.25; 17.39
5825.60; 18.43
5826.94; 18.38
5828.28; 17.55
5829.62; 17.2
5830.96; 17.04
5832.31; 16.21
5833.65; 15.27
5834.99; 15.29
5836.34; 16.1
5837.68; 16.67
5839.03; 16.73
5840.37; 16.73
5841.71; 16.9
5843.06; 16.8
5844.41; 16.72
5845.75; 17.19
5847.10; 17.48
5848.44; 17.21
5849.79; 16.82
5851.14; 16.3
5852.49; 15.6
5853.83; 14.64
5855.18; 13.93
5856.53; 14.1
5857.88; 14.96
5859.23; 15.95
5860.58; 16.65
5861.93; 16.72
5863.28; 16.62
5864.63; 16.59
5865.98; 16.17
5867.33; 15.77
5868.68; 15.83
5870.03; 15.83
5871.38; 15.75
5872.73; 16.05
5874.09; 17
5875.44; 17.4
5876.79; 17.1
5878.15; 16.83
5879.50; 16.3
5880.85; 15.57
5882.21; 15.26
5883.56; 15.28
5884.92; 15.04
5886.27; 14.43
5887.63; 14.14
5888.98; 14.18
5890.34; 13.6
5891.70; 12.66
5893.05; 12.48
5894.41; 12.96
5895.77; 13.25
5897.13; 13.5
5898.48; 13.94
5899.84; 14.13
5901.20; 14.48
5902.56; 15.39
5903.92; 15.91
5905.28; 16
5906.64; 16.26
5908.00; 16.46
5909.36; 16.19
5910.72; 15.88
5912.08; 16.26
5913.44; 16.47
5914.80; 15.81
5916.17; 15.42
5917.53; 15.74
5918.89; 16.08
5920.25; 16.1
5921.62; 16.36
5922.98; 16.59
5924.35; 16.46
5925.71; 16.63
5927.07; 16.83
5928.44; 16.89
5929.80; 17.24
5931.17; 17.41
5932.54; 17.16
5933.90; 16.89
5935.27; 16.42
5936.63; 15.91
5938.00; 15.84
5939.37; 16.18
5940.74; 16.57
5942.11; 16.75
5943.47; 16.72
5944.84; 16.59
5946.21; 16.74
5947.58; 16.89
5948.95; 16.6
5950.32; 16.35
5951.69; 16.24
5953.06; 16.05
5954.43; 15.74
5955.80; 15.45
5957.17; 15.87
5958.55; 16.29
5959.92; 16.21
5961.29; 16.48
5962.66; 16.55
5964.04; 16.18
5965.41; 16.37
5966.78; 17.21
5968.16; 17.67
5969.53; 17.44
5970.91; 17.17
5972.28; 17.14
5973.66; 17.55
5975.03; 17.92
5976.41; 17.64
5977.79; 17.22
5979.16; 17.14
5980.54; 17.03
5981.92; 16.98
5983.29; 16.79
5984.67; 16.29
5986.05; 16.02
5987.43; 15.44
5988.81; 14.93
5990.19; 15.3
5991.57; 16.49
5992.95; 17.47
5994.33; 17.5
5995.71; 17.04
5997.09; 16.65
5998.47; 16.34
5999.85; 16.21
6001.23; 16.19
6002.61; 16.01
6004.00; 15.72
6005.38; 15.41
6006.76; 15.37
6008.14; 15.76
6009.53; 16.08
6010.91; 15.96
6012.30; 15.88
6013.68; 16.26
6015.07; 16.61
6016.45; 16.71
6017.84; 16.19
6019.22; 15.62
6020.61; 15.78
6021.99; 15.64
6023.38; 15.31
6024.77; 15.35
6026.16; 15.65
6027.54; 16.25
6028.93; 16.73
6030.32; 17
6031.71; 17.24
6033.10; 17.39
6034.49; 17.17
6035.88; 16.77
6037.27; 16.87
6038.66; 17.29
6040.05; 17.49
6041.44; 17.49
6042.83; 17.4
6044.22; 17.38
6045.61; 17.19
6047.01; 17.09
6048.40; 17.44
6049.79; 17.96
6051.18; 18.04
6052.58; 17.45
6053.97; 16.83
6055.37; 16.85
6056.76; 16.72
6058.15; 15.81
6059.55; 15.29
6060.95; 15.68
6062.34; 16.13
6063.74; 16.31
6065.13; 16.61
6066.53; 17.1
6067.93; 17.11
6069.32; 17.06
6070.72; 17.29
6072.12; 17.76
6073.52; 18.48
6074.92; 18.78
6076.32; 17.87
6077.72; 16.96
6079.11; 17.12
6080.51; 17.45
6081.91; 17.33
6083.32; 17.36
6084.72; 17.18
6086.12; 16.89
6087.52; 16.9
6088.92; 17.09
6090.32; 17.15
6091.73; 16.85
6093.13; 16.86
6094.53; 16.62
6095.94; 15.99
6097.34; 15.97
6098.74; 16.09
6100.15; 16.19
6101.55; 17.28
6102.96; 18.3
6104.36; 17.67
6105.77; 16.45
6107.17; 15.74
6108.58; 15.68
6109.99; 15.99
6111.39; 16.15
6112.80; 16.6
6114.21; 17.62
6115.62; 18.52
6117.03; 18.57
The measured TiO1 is 0.03 mag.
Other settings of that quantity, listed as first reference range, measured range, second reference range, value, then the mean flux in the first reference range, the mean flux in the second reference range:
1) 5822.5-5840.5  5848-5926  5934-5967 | 0.073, 16.8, 16.3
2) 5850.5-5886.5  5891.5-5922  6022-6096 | 0.065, 15.9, 17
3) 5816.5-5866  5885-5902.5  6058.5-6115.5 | 0.211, 16.7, 16.9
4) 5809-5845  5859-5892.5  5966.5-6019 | 0.083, 17.1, 16.5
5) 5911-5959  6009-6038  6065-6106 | 0.034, 16.4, 17.1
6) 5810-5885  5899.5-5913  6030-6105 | 0.064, 16.6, 17.1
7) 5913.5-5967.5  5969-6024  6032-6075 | 0.022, 16.4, 17.1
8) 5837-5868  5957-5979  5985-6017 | -0.052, 16.2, 16.1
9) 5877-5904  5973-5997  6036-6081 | -0.052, 14.5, 17.1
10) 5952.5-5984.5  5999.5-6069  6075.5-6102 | 0.021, 16.8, 16.9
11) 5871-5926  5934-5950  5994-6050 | -0.047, 15.4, 16.5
